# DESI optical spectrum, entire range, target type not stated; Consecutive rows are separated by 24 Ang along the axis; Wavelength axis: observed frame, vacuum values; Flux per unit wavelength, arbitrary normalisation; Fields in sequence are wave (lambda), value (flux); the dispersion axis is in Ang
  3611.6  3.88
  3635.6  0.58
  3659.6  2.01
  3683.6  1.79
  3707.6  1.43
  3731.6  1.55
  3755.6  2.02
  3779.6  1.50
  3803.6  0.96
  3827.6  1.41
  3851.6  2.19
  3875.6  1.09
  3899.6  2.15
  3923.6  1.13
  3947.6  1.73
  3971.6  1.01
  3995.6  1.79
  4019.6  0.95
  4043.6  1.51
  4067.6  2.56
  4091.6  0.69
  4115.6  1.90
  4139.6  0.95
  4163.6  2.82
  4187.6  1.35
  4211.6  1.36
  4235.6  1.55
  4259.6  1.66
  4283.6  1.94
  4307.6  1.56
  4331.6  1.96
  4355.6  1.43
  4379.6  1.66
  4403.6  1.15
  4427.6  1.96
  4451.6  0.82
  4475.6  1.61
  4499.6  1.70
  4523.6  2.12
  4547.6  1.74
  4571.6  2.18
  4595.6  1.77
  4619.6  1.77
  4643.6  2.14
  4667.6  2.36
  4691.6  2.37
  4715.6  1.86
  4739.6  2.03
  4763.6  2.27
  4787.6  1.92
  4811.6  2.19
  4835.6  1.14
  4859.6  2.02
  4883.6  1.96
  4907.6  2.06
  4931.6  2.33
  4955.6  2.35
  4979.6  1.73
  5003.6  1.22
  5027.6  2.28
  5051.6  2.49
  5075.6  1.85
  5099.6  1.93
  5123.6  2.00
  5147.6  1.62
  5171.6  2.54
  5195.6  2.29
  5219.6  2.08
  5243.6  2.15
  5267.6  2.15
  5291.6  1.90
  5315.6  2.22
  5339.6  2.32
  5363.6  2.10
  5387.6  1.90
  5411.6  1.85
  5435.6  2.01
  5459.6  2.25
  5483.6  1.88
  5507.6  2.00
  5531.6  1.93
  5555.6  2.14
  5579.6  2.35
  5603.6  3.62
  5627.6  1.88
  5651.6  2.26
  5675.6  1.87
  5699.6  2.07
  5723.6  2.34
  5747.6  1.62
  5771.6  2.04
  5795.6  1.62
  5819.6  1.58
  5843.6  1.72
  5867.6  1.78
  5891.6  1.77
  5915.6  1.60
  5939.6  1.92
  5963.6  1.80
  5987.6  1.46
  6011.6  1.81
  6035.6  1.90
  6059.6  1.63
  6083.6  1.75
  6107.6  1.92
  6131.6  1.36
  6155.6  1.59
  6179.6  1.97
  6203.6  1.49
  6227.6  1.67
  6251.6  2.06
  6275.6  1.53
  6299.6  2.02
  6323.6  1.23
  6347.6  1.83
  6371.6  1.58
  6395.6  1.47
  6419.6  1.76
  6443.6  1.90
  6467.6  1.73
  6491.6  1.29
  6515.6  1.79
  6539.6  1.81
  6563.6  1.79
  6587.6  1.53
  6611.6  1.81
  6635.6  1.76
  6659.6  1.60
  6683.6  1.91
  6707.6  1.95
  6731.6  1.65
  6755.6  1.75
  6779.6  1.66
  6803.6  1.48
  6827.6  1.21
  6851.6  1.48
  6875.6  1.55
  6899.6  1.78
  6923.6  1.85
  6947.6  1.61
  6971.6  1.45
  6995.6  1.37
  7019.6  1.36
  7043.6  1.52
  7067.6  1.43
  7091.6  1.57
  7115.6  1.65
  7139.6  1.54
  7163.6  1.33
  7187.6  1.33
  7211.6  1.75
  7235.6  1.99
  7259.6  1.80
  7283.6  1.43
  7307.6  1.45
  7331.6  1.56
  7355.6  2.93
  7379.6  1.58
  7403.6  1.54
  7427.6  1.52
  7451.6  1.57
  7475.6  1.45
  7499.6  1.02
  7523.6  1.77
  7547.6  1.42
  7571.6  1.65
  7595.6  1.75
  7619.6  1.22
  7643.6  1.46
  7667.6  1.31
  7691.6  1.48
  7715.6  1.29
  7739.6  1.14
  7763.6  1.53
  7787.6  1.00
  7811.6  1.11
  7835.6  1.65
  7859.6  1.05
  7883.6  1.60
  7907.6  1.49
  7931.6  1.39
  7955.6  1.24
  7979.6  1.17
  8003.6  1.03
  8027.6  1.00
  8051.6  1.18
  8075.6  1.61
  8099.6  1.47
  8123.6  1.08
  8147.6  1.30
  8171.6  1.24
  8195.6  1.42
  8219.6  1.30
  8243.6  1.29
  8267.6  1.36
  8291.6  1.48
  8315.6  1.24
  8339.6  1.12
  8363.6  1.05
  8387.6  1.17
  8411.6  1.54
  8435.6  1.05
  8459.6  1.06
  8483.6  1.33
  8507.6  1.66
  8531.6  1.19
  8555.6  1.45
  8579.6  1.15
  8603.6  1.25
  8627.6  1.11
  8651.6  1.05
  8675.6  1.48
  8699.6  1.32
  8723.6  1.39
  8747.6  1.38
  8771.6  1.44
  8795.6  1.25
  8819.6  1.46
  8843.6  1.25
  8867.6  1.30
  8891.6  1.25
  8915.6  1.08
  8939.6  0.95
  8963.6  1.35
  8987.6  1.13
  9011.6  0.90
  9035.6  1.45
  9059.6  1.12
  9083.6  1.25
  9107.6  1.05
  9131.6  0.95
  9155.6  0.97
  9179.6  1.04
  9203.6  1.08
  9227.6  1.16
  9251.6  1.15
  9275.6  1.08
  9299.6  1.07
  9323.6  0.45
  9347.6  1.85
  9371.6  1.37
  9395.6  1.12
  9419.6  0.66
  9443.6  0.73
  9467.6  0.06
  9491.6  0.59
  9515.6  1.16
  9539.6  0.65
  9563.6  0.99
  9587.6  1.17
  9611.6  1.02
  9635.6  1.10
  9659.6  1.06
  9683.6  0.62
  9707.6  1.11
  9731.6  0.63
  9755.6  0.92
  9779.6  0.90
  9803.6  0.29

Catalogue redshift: 0.12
